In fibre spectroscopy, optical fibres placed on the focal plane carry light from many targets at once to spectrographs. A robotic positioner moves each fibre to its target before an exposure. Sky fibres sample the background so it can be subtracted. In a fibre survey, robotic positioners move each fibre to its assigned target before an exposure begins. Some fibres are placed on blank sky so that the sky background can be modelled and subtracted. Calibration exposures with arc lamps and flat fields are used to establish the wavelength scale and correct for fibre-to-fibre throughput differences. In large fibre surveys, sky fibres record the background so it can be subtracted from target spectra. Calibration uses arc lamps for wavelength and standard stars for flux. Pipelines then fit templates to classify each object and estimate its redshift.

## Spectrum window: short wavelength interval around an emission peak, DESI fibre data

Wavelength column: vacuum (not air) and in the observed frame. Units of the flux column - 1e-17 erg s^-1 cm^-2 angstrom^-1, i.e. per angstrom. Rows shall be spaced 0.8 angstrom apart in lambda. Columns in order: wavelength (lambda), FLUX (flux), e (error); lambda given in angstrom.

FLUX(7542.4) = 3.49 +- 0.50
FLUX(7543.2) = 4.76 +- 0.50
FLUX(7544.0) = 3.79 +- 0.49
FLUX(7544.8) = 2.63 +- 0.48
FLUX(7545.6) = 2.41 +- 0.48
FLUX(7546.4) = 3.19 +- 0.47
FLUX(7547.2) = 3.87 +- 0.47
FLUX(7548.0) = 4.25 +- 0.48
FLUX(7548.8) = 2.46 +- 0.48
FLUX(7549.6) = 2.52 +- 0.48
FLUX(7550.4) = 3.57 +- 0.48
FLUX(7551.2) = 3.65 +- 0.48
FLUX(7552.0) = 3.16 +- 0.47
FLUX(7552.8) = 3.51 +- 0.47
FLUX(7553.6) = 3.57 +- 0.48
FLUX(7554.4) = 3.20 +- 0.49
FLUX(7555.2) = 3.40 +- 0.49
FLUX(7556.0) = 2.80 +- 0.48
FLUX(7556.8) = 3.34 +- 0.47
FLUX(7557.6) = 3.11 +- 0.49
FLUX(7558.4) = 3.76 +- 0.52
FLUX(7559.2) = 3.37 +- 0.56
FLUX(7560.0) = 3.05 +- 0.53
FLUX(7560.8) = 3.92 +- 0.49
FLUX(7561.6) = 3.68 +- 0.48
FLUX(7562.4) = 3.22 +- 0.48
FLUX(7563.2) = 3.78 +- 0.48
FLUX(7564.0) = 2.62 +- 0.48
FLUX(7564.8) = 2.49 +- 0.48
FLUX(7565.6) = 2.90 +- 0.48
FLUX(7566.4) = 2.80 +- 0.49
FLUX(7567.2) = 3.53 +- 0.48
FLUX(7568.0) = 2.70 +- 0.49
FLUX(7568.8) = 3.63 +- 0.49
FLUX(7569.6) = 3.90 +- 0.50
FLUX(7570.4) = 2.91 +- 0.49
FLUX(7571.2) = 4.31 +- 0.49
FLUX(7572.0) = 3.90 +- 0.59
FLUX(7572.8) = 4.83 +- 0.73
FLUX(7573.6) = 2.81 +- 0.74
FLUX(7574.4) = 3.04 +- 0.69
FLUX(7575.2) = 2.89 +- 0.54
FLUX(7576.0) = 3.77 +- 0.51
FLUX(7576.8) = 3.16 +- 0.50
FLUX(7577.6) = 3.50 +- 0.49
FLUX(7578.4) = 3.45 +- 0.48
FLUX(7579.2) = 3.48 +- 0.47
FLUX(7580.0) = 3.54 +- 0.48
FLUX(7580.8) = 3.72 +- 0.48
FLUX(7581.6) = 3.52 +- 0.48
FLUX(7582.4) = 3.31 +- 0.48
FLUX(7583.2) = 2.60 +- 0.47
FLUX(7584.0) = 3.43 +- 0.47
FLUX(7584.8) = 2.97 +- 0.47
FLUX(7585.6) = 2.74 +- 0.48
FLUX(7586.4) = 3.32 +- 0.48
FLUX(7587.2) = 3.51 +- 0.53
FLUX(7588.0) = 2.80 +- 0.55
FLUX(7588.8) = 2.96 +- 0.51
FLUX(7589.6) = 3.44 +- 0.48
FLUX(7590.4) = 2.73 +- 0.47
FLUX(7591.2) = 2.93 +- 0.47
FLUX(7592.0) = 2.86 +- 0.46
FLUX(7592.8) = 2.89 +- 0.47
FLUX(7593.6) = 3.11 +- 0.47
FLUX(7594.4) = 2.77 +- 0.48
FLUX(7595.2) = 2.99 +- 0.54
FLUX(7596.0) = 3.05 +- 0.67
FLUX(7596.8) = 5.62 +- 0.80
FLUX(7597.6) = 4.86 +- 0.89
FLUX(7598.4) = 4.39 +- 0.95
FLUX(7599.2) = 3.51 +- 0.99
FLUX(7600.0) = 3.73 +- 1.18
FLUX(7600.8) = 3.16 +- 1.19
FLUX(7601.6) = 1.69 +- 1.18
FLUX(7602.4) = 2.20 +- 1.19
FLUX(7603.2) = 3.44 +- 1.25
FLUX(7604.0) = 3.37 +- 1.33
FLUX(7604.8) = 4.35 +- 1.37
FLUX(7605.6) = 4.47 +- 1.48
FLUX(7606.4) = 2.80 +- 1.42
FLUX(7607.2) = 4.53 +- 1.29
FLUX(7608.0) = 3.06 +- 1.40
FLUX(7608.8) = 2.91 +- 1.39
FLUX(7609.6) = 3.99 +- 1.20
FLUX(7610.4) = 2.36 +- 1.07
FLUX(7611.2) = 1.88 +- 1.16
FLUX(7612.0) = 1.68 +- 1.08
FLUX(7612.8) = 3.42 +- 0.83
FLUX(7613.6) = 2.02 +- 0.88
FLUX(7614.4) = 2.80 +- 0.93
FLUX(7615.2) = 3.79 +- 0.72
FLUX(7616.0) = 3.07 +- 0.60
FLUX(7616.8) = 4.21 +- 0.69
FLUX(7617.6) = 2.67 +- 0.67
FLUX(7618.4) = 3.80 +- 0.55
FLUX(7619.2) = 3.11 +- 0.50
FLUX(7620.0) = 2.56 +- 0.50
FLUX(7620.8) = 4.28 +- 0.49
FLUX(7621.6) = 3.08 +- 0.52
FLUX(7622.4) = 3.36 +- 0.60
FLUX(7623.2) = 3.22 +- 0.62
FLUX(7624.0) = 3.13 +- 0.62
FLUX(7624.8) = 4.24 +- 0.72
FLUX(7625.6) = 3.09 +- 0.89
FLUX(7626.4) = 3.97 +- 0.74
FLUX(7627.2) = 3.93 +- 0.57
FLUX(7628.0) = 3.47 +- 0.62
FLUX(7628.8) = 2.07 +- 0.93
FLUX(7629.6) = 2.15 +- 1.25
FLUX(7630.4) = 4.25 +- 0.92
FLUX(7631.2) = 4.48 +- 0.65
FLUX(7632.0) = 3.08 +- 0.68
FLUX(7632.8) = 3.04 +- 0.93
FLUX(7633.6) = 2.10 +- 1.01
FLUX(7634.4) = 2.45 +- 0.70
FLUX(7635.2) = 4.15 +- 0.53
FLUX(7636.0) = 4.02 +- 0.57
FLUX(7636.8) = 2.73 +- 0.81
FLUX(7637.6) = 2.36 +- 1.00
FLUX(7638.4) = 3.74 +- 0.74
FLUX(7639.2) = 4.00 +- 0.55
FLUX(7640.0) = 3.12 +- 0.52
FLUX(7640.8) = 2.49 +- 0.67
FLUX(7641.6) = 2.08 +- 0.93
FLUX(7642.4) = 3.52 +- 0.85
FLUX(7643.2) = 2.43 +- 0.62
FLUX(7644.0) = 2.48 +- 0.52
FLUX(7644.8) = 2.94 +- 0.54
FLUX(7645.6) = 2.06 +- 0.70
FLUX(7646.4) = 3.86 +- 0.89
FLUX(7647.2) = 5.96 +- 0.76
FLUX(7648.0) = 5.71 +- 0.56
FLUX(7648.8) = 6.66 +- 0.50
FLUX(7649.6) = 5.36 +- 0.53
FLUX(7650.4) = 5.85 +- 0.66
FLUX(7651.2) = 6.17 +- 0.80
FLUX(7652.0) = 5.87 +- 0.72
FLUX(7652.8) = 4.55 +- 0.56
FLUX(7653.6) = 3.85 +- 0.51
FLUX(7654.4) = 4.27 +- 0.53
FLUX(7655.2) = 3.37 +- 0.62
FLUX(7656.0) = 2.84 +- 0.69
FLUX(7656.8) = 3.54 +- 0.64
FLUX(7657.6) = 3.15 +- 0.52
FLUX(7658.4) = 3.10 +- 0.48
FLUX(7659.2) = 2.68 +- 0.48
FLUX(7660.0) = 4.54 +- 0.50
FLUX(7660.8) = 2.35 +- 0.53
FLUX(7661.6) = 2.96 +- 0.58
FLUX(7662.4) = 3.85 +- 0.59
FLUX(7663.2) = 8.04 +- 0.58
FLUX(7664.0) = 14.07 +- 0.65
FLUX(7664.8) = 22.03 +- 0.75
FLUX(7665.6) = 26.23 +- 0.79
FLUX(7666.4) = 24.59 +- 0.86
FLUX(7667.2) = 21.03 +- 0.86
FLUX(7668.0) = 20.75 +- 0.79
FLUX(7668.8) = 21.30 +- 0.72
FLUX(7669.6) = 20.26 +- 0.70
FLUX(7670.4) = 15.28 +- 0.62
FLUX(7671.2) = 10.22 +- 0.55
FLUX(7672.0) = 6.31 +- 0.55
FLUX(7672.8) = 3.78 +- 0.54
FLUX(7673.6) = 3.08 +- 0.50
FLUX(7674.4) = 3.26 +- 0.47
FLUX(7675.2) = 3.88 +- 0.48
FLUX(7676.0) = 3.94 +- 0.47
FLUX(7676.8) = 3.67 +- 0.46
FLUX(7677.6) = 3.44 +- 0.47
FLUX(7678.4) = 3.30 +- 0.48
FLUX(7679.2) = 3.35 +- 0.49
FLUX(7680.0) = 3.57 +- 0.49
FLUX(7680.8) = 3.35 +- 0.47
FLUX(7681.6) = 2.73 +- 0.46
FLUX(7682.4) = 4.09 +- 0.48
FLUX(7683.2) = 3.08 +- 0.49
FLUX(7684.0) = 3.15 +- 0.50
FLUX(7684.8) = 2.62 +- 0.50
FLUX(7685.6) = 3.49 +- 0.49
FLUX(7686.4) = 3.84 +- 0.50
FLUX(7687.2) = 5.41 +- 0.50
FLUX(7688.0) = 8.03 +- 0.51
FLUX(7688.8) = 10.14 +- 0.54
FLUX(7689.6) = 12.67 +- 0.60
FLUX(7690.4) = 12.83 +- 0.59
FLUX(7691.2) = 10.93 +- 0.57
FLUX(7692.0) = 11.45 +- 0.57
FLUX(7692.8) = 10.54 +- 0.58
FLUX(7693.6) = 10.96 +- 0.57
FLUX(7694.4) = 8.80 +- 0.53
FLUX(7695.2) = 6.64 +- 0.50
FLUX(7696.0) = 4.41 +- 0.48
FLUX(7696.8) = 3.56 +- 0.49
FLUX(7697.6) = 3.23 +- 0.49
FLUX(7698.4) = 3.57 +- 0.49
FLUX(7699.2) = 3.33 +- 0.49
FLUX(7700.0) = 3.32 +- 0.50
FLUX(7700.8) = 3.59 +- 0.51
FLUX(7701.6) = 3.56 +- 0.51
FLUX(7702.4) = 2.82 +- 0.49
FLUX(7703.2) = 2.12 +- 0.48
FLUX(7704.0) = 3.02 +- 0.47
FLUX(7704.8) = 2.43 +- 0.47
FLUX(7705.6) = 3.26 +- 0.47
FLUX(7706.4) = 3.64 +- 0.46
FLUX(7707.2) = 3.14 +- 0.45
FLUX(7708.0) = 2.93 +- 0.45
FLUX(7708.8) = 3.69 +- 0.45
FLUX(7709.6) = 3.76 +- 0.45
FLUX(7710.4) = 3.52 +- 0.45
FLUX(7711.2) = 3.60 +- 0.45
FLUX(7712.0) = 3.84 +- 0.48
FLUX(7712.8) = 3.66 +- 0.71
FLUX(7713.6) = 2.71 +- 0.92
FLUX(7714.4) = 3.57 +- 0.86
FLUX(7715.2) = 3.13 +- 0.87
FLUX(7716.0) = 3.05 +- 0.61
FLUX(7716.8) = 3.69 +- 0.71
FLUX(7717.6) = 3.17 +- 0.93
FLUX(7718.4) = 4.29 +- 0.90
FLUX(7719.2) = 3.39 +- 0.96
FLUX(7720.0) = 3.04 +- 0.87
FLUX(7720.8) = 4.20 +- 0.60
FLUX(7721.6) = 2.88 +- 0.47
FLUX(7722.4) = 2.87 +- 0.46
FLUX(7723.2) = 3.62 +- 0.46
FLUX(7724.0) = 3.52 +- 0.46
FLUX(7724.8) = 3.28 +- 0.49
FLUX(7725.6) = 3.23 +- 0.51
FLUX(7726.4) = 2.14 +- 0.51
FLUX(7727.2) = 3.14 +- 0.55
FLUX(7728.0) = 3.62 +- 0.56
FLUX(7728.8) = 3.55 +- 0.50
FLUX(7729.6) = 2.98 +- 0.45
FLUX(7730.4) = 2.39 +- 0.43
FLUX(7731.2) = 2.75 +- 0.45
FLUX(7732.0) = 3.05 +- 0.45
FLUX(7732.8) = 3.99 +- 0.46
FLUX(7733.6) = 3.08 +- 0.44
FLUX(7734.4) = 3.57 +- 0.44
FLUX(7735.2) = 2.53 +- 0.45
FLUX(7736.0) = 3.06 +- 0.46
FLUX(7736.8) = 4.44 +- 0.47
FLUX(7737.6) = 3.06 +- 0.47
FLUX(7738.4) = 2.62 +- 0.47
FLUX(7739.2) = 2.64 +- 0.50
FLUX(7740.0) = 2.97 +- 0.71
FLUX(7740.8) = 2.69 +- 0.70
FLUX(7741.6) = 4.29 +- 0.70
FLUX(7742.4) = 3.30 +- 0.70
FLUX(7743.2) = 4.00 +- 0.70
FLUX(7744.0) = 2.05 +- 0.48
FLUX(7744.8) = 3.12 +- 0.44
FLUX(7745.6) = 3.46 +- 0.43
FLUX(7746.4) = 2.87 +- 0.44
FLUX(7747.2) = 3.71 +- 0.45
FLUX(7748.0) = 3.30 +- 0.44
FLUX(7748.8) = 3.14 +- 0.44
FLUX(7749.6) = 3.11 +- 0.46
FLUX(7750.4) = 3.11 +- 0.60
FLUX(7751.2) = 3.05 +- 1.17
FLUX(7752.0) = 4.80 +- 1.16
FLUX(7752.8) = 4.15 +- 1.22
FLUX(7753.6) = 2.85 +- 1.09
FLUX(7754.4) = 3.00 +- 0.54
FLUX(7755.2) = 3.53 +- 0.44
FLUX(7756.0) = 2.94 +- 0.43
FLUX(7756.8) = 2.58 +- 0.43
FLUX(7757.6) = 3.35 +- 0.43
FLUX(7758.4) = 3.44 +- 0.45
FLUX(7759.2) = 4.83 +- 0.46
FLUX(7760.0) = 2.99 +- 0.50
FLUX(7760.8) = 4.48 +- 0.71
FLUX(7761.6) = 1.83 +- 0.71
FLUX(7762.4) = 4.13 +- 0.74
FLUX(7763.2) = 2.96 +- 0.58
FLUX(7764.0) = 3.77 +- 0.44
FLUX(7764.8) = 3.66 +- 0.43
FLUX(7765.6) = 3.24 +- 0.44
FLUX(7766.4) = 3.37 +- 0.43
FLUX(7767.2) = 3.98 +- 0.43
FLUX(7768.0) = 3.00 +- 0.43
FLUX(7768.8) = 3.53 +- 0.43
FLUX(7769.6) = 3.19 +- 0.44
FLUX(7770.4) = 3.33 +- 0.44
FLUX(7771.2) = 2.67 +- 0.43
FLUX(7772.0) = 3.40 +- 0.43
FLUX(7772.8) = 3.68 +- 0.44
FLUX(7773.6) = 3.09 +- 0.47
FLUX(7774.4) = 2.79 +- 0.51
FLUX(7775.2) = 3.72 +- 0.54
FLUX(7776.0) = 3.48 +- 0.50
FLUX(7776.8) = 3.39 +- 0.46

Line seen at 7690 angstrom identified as [N II]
